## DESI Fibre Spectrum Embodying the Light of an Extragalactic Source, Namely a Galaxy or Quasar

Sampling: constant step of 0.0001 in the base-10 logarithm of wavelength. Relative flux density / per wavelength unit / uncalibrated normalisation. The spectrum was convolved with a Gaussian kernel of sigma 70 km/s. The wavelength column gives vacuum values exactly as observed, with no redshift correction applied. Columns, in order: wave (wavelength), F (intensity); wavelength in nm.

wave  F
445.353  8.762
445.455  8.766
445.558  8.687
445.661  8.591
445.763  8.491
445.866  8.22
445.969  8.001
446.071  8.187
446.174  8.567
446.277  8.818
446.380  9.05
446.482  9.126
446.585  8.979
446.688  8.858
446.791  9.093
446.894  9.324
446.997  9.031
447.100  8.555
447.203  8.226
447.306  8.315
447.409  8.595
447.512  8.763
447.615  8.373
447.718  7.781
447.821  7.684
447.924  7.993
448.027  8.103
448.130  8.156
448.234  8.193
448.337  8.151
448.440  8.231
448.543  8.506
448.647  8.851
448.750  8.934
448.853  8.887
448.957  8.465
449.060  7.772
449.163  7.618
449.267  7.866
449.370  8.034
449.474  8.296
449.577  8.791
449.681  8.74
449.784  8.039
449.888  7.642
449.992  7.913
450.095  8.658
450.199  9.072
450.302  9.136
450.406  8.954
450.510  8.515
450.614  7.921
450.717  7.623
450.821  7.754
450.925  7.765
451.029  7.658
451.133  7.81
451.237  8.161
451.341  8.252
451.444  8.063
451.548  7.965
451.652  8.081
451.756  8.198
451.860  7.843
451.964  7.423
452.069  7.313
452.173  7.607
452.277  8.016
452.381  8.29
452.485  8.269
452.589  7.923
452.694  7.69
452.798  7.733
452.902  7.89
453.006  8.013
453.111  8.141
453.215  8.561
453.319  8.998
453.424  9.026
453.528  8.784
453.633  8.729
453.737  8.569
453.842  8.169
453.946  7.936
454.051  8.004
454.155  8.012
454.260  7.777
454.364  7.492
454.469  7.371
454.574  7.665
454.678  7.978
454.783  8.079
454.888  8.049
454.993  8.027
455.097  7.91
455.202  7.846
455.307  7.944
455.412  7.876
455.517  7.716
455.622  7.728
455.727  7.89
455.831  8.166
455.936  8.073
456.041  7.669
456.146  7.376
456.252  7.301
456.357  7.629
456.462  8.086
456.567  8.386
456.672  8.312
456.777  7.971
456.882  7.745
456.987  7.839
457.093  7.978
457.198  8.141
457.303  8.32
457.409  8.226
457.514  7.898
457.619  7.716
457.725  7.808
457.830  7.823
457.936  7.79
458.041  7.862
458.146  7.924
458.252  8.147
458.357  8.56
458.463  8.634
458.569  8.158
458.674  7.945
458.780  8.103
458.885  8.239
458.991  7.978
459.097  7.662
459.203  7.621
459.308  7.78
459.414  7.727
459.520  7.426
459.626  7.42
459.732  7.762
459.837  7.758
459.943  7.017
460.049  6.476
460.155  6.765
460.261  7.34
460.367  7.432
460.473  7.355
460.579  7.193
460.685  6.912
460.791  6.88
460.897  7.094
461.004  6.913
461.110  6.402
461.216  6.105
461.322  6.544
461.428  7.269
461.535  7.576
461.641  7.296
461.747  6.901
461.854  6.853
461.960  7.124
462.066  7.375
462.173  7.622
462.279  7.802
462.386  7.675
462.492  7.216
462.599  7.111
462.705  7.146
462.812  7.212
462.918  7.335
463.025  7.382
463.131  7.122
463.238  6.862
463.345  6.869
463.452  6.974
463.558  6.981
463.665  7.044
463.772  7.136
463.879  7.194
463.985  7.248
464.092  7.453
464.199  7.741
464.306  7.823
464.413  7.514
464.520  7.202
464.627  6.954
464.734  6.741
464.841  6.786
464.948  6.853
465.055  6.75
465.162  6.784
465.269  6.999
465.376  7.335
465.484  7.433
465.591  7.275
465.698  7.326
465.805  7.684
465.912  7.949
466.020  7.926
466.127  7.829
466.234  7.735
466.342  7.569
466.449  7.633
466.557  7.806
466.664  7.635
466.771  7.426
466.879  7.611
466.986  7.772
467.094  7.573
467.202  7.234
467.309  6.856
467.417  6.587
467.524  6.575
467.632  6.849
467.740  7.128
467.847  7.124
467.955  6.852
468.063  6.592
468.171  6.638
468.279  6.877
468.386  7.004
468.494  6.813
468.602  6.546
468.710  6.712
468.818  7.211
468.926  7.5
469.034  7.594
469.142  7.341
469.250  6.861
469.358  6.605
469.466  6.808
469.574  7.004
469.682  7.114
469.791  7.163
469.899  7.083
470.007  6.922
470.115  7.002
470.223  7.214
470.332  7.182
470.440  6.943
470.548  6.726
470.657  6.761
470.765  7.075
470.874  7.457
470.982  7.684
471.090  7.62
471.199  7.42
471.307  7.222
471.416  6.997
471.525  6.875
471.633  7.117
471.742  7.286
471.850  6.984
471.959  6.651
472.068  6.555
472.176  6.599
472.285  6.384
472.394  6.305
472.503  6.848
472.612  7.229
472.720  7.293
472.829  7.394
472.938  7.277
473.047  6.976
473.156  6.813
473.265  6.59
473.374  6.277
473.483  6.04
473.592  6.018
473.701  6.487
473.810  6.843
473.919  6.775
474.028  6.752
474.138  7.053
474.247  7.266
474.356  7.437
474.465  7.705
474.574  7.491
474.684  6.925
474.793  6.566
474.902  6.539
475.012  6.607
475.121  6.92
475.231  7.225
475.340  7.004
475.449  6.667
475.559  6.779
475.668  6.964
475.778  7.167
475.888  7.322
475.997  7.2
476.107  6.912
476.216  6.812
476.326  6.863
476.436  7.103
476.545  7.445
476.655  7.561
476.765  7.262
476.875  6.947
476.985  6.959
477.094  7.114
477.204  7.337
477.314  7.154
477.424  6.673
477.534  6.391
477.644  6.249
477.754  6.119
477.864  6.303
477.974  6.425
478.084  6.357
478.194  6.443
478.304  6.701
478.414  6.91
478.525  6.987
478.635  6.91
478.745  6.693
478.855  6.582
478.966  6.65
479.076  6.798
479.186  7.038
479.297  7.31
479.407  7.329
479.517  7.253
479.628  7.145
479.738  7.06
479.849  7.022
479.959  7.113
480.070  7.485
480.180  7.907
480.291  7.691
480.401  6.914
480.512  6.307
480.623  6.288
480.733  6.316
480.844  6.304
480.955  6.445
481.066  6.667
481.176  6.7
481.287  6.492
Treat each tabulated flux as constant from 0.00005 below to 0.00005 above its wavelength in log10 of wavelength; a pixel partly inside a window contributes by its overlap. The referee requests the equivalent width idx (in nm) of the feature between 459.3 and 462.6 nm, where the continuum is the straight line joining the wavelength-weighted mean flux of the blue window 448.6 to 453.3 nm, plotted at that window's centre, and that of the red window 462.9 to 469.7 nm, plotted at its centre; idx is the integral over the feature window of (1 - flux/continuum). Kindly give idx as 0.15 nm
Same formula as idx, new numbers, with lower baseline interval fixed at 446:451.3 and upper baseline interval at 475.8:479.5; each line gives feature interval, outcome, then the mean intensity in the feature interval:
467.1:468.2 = 0.077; 6.88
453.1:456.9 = 0.012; 8.03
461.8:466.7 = 0.174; 7.3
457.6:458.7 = -0.022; 8.04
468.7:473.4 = 0.131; 7.02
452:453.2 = 0.039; 7.91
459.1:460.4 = 0.070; 7.39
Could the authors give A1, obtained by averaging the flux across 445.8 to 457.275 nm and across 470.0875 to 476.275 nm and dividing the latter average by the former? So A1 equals 0.9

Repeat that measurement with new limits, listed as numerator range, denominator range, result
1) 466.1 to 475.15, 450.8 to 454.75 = 0.88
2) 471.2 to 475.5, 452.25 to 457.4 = 0.86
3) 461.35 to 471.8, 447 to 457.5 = 0.89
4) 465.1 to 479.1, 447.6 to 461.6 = 0.89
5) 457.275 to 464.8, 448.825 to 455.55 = 0.92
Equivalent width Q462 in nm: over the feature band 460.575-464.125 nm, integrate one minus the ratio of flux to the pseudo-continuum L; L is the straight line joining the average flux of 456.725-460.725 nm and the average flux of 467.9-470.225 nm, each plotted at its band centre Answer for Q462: 0.17 nm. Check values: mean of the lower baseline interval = 7.75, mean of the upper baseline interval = 6.97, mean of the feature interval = 7.11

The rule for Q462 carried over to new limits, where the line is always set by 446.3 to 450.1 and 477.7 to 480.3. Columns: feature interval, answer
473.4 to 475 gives 0.070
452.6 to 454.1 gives -0.023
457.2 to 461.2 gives 0.137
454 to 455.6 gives 0.050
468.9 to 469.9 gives 0.039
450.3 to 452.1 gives 0.060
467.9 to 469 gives 0.080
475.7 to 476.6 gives -0.006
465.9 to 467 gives -0.026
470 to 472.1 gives 0.060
